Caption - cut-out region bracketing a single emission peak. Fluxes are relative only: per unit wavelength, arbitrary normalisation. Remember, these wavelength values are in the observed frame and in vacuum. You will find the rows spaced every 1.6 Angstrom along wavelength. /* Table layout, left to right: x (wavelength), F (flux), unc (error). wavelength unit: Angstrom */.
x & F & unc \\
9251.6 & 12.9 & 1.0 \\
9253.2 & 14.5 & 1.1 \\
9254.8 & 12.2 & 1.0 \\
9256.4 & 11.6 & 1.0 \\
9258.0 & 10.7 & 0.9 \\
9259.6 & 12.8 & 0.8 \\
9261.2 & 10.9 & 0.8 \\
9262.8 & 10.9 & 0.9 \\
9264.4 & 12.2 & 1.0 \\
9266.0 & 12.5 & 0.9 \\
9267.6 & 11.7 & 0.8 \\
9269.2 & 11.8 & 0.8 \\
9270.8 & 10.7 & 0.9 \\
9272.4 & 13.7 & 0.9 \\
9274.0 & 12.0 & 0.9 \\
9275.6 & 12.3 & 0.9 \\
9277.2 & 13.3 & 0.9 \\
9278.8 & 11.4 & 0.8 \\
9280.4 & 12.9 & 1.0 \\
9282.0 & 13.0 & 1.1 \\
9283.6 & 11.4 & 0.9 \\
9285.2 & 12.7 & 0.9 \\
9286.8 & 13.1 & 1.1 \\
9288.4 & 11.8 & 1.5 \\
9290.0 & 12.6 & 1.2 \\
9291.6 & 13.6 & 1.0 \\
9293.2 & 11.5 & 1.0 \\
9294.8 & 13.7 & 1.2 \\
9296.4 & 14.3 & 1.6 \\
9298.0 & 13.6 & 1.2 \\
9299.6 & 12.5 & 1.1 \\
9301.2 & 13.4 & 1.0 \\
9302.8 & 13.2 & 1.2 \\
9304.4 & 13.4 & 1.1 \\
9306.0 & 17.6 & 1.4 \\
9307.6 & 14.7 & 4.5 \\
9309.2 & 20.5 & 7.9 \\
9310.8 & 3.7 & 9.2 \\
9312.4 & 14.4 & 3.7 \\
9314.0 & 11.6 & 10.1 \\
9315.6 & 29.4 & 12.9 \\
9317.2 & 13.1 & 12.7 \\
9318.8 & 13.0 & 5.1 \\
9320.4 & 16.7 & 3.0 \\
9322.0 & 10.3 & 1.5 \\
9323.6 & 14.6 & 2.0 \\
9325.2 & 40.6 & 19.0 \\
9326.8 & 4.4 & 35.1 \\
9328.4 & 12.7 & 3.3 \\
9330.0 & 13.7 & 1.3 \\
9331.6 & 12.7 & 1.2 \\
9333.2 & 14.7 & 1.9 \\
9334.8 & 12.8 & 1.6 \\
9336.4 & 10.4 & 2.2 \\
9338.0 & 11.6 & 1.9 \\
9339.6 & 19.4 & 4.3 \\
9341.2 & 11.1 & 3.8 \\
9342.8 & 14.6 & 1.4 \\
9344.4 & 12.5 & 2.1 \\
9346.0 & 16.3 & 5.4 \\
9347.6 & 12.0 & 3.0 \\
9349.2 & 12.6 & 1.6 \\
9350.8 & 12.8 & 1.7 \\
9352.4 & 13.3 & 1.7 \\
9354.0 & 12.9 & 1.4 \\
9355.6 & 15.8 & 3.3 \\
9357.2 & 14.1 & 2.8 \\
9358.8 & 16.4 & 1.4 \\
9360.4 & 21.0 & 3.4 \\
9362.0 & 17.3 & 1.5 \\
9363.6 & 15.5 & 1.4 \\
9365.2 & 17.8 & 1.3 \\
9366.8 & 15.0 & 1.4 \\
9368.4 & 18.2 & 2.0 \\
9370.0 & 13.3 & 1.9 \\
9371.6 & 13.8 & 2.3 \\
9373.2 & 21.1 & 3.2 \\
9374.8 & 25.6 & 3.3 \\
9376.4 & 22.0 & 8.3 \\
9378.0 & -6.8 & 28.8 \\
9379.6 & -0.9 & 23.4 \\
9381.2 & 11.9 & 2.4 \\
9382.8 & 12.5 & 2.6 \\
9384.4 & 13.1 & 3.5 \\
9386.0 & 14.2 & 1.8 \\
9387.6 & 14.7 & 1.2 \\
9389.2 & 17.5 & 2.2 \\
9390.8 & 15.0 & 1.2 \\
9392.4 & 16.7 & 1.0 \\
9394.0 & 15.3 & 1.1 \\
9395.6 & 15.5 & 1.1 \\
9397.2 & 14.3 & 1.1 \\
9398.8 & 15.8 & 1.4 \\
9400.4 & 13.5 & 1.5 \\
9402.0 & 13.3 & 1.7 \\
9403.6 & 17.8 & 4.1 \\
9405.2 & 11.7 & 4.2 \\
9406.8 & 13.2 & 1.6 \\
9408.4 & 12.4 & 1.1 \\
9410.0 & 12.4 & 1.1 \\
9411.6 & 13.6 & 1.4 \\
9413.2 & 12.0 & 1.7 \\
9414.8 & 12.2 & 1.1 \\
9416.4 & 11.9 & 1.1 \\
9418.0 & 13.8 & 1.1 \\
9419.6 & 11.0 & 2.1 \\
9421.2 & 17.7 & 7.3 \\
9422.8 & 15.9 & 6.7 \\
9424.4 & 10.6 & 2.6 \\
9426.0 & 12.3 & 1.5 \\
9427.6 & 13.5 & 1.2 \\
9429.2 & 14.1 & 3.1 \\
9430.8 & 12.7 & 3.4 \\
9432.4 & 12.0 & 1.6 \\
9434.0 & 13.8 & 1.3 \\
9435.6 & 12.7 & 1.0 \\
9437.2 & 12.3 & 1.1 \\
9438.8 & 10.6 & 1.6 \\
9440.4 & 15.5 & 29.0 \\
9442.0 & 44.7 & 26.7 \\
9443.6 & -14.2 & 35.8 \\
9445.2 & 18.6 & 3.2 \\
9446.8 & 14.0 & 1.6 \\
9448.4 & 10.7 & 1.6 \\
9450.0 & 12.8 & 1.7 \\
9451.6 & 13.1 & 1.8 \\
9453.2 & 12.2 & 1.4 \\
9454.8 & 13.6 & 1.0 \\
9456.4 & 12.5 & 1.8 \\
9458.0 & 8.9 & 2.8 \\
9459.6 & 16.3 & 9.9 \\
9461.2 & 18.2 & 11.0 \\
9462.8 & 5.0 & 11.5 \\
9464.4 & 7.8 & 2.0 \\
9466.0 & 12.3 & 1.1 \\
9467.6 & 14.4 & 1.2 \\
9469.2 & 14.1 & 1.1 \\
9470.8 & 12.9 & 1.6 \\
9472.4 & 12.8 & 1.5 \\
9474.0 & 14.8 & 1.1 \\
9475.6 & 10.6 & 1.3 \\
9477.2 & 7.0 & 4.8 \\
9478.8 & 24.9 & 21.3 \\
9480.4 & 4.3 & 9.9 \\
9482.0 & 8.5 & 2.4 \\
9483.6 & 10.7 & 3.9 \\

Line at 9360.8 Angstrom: Halpha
